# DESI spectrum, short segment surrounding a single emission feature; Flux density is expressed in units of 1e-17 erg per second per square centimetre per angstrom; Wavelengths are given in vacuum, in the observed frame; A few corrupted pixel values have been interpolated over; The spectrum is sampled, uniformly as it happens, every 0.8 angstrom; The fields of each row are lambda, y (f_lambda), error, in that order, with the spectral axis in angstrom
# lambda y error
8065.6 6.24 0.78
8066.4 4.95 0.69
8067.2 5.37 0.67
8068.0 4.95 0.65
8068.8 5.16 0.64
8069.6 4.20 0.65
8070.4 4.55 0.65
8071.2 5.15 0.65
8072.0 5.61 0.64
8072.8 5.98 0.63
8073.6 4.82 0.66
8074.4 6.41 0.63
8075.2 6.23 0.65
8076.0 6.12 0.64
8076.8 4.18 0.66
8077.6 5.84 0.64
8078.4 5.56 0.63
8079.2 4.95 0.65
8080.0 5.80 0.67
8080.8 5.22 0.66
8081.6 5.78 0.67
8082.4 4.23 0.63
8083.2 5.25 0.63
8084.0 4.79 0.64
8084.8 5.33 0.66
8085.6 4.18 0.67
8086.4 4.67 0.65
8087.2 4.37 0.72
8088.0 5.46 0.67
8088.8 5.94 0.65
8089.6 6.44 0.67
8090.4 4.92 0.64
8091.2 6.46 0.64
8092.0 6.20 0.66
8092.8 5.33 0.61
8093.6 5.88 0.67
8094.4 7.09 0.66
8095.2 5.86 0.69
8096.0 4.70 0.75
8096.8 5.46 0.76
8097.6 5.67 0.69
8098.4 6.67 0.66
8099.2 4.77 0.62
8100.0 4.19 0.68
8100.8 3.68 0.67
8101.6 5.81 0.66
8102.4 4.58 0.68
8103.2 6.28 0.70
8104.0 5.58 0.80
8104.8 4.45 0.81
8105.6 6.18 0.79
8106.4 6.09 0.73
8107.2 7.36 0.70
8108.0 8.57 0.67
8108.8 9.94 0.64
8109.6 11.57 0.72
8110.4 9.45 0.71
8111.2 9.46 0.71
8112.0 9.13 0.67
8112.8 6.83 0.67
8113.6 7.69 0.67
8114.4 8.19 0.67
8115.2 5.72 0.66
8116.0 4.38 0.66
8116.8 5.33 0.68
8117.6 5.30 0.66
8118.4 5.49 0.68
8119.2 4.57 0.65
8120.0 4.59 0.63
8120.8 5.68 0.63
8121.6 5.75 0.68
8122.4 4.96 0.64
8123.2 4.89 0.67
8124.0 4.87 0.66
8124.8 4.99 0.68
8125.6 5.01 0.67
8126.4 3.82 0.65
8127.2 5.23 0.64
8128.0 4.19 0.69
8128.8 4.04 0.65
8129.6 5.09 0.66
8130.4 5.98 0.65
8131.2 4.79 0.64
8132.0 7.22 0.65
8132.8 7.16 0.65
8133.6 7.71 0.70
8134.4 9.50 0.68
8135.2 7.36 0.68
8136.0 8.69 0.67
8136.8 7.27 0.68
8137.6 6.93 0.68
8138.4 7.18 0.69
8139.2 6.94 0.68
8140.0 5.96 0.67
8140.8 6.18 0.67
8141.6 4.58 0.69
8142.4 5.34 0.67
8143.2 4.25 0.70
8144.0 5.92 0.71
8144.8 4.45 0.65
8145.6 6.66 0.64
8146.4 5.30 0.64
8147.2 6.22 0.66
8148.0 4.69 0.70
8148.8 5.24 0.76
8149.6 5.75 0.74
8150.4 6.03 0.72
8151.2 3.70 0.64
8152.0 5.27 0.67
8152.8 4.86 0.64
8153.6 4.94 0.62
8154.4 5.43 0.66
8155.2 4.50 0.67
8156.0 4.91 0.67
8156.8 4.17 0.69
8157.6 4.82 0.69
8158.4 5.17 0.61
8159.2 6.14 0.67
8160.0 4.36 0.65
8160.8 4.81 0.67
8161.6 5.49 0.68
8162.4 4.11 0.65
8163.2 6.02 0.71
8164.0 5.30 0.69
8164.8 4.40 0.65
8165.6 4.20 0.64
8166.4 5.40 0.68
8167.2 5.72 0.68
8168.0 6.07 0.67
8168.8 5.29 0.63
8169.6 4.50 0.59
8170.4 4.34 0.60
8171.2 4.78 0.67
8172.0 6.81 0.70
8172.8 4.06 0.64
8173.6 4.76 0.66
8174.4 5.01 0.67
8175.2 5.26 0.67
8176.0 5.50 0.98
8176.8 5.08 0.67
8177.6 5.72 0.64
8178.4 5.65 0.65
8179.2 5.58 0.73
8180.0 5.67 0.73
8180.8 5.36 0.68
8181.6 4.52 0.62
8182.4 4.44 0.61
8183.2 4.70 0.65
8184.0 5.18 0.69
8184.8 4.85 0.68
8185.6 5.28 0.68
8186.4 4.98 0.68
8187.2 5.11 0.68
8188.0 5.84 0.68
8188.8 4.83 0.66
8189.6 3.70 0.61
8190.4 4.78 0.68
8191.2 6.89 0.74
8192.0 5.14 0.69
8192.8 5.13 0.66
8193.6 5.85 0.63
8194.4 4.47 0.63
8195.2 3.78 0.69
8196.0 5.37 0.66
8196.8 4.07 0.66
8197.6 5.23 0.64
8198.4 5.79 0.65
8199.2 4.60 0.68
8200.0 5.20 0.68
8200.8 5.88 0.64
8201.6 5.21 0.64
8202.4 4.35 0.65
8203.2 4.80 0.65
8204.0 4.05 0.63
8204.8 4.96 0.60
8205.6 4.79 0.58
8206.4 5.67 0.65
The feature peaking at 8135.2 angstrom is [N II] 6583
